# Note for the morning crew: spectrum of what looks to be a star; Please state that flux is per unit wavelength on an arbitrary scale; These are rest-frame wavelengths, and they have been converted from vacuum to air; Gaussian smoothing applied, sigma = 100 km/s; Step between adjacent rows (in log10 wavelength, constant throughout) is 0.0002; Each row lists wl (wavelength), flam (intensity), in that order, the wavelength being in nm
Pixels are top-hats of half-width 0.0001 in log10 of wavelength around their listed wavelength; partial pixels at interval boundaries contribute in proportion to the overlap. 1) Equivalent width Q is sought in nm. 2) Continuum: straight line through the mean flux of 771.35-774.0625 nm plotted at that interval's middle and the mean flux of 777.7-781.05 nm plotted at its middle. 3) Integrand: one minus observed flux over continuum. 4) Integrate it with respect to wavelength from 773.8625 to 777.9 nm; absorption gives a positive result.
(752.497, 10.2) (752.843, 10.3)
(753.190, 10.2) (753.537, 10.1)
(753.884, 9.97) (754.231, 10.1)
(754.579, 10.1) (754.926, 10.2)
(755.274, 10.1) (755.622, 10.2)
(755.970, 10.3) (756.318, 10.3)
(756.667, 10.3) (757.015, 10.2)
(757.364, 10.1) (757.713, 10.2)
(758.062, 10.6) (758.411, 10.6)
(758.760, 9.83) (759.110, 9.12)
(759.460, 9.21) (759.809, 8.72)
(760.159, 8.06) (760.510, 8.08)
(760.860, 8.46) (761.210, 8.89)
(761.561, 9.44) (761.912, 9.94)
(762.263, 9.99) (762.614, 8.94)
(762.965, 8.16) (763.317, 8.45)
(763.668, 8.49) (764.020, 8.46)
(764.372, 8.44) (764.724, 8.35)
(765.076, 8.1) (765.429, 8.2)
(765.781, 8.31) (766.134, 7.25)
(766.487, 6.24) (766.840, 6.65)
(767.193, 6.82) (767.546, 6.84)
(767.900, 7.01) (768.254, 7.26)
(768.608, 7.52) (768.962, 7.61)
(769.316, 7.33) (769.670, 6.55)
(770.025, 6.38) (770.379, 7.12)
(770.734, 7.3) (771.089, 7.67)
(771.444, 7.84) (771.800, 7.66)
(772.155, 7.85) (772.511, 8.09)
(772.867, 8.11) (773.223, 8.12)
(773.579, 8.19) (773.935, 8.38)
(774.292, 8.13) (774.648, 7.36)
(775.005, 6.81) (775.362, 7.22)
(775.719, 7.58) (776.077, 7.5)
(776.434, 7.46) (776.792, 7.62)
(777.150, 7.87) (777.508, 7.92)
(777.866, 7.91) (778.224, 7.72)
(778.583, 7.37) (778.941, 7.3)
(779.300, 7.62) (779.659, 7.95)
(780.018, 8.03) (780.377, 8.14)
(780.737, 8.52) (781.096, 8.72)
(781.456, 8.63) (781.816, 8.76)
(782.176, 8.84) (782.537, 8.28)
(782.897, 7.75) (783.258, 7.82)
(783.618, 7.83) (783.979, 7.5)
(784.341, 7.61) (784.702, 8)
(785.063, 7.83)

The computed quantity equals 0.17 nm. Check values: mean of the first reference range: 8.03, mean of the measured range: 7.62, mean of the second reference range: 7.88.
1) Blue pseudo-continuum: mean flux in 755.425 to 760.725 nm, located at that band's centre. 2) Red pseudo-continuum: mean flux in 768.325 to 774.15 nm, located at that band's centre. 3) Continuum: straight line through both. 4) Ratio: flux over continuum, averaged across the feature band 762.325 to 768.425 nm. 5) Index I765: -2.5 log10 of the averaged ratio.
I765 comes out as 0.10 mag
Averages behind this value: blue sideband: 9.71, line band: 7.8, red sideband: 7.61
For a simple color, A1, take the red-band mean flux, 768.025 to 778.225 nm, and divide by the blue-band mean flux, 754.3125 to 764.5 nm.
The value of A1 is 0.8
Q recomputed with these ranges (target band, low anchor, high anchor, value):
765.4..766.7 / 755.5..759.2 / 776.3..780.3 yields 0.25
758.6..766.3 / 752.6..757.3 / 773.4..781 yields 0.57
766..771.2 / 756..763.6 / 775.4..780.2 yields 0.93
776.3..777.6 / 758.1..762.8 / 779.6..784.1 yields 0.11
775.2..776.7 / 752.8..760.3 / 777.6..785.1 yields 0.17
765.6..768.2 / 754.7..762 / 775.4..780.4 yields 0.52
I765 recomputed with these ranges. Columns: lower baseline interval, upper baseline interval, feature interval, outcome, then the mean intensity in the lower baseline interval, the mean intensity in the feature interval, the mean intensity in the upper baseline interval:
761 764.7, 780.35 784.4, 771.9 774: 0.06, 8.89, 8.09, 8.22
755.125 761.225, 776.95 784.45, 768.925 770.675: 0.25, 9.64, 6.97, 8.01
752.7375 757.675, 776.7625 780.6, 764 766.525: 0.15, 10.2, 7.98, 7.78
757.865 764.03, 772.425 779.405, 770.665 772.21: 0.06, 9.1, 7.68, 7.71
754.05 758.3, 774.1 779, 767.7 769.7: 0.18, 10.2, 7.26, 7.56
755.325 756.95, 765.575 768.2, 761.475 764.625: -0.09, 10.3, 8.89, 7.04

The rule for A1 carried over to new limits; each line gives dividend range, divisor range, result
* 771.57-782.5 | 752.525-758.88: 0.78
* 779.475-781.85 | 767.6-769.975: 1.17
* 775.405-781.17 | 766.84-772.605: 1.07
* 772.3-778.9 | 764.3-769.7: 1.04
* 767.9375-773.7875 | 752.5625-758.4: 0.74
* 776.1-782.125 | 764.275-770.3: 1.09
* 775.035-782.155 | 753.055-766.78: 0.86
